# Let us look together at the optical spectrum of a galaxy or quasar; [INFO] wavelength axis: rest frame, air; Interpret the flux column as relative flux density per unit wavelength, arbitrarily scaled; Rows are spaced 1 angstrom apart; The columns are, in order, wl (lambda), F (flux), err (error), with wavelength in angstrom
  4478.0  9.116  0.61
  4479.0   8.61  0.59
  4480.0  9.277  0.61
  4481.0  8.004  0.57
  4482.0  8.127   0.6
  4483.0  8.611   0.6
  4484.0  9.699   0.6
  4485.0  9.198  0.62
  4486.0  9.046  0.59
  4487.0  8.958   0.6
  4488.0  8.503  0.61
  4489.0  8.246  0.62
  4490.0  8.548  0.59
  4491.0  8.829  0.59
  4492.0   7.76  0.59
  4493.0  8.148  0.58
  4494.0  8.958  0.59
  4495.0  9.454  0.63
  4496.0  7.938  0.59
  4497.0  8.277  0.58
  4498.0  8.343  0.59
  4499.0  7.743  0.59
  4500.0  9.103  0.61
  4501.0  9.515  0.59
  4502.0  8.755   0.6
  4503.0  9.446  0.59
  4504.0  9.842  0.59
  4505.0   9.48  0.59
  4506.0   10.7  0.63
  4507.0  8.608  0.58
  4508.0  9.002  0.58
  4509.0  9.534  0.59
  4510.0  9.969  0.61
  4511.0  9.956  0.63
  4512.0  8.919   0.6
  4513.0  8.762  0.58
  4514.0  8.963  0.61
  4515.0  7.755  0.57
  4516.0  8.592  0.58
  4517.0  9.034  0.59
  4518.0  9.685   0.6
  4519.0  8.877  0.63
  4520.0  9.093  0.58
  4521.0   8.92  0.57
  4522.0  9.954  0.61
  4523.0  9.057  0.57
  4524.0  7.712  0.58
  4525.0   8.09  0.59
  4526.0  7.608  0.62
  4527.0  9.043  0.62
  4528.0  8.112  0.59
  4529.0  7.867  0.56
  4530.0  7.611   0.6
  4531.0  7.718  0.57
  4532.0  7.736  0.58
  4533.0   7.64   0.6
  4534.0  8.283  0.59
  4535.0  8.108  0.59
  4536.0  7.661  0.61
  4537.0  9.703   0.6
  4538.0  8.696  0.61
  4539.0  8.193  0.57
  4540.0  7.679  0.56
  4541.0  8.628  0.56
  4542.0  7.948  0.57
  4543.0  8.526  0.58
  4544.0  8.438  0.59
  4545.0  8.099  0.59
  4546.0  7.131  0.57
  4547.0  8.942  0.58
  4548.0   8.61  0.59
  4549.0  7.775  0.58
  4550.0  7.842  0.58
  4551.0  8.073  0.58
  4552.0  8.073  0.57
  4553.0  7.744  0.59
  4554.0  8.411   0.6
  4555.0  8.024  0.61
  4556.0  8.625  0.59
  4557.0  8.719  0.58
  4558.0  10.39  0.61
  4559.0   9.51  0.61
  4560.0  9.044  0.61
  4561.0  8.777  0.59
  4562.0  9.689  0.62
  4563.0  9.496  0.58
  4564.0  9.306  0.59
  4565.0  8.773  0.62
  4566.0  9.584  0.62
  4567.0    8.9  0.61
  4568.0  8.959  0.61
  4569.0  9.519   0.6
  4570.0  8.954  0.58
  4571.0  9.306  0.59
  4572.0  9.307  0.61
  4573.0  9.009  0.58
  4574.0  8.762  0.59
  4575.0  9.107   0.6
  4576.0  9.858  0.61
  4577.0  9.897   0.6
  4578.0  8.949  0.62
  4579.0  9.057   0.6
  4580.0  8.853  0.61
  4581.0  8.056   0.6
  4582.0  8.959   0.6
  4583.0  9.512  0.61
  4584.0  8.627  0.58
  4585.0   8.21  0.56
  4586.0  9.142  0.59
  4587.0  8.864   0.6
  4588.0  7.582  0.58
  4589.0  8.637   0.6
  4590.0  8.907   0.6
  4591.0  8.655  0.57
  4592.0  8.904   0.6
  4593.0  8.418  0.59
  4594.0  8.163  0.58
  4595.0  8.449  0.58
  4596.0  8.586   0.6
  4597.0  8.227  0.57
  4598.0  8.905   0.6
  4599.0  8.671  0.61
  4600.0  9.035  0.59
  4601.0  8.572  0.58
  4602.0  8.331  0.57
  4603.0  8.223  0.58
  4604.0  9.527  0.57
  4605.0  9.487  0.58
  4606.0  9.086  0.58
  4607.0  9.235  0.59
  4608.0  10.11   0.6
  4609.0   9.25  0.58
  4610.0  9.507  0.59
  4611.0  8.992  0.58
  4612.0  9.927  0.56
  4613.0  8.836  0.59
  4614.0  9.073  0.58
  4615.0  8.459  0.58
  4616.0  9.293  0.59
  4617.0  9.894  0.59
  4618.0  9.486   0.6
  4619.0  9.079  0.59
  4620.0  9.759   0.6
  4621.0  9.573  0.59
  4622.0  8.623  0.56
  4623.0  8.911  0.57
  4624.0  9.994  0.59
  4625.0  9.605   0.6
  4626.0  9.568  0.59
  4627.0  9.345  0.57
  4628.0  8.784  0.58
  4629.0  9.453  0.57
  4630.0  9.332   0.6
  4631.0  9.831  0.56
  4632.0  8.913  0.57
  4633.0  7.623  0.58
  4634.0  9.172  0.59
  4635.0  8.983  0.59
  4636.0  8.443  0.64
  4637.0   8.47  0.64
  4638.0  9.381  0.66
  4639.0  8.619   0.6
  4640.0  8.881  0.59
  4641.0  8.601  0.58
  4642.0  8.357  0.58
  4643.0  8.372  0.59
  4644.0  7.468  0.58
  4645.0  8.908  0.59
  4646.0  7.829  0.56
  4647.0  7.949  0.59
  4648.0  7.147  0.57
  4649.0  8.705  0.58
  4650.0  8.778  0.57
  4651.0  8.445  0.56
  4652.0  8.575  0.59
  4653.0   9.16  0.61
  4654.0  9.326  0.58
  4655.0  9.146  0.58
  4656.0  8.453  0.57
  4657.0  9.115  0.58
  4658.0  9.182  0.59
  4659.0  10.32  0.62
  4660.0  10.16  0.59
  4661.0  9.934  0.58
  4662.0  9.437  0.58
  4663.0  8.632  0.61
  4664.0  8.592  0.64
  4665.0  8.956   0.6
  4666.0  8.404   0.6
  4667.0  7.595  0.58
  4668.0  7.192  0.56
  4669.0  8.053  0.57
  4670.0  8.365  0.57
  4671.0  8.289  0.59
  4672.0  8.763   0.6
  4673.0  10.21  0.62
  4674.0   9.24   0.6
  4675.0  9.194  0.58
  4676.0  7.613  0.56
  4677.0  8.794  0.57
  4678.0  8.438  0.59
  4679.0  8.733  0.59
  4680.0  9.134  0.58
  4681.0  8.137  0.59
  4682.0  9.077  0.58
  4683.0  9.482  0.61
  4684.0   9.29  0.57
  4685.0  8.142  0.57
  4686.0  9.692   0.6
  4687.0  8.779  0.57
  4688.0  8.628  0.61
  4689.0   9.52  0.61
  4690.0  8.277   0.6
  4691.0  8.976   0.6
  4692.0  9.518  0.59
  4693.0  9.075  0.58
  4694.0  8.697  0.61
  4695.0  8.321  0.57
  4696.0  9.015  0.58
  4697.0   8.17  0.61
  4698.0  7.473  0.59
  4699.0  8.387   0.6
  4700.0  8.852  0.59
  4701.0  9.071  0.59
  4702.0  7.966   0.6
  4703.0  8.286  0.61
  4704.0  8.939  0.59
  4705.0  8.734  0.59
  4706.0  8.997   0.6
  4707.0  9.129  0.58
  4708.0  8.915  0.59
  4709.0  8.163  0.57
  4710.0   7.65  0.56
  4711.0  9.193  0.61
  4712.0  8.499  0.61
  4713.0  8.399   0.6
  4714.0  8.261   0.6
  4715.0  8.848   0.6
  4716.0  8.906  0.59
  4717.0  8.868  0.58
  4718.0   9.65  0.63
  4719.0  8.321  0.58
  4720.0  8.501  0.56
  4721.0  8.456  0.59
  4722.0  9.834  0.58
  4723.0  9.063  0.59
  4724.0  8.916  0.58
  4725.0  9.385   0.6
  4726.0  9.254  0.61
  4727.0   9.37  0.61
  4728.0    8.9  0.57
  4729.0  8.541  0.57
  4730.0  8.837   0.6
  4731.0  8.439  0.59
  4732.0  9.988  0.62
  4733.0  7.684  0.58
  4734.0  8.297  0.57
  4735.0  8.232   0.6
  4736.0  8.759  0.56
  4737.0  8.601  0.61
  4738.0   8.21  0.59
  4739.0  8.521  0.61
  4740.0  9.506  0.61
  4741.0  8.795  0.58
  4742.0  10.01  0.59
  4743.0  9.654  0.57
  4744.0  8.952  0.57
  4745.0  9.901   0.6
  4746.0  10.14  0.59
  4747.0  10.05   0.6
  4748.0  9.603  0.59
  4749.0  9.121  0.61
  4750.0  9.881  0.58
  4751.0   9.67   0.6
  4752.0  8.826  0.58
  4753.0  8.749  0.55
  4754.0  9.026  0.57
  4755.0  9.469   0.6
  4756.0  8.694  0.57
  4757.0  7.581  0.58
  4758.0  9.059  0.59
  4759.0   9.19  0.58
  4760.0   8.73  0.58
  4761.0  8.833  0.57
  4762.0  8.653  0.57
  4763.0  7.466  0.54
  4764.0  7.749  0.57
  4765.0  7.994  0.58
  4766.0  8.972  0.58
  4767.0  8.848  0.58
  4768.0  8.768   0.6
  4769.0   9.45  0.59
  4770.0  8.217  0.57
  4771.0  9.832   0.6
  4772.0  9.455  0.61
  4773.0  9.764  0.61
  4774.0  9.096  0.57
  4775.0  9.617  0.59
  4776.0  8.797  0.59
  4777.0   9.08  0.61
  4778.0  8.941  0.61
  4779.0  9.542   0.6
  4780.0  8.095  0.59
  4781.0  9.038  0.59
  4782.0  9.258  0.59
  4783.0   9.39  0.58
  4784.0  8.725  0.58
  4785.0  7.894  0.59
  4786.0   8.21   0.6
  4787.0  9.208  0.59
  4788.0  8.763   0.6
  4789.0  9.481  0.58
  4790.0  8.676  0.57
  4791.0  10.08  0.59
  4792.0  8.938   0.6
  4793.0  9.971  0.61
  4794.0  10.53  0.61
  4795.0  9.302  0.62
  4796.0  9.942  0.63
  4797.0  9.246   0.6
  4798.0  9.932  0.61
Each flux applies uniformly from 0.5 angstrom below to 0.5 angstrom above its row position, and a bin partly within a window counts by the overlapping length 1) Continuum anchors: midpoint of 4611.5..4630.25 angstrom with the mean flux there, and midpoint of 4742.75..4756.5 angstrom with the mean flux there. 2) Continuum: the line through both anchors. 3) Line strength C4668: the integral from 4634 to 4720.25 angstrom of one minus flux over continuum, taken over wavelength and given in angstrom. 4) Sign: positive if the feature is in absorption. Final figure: 5.9 angstrom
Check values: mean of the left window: 9.32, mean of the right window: 9.41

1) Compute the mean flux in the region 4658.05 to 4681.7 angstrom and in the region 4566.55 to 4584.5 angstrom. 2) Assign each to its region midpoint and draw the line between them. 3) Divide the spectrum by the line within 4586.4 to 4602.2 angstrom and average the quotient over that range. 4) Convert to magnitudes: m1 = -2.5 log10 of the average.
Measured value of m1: 0.06 mag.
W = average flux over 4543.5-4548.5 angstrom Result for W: 8.24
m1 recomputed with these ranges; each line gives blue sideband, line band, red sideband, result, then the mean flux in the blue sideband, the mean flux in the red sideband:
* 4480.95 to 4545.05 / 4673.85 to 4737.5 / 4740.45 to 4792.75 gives 0.024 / 8.67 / 9.04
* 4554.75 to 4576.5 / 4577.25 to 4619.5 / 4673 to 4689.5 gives 0.024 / 9.18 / 8.91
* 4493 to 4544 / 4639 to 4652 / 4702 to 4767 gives 0.061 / 8.69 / 8.87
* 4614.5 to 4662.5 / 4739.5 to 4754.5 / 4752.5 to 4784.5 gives -0.067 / 8.98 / 8.88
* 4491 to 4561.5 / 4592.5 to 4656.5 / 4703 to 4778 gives -0.017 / 8.61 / 8.92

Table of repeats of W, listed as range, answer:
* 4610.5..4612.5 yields 9.46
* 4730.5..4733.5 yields 8.7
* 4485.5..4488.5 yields 8.84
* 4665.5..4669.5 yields 7.81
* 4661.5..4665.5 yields 8.9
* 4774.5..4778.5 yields 9.11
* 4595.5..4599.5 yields 8.6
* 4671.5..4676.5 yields 9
